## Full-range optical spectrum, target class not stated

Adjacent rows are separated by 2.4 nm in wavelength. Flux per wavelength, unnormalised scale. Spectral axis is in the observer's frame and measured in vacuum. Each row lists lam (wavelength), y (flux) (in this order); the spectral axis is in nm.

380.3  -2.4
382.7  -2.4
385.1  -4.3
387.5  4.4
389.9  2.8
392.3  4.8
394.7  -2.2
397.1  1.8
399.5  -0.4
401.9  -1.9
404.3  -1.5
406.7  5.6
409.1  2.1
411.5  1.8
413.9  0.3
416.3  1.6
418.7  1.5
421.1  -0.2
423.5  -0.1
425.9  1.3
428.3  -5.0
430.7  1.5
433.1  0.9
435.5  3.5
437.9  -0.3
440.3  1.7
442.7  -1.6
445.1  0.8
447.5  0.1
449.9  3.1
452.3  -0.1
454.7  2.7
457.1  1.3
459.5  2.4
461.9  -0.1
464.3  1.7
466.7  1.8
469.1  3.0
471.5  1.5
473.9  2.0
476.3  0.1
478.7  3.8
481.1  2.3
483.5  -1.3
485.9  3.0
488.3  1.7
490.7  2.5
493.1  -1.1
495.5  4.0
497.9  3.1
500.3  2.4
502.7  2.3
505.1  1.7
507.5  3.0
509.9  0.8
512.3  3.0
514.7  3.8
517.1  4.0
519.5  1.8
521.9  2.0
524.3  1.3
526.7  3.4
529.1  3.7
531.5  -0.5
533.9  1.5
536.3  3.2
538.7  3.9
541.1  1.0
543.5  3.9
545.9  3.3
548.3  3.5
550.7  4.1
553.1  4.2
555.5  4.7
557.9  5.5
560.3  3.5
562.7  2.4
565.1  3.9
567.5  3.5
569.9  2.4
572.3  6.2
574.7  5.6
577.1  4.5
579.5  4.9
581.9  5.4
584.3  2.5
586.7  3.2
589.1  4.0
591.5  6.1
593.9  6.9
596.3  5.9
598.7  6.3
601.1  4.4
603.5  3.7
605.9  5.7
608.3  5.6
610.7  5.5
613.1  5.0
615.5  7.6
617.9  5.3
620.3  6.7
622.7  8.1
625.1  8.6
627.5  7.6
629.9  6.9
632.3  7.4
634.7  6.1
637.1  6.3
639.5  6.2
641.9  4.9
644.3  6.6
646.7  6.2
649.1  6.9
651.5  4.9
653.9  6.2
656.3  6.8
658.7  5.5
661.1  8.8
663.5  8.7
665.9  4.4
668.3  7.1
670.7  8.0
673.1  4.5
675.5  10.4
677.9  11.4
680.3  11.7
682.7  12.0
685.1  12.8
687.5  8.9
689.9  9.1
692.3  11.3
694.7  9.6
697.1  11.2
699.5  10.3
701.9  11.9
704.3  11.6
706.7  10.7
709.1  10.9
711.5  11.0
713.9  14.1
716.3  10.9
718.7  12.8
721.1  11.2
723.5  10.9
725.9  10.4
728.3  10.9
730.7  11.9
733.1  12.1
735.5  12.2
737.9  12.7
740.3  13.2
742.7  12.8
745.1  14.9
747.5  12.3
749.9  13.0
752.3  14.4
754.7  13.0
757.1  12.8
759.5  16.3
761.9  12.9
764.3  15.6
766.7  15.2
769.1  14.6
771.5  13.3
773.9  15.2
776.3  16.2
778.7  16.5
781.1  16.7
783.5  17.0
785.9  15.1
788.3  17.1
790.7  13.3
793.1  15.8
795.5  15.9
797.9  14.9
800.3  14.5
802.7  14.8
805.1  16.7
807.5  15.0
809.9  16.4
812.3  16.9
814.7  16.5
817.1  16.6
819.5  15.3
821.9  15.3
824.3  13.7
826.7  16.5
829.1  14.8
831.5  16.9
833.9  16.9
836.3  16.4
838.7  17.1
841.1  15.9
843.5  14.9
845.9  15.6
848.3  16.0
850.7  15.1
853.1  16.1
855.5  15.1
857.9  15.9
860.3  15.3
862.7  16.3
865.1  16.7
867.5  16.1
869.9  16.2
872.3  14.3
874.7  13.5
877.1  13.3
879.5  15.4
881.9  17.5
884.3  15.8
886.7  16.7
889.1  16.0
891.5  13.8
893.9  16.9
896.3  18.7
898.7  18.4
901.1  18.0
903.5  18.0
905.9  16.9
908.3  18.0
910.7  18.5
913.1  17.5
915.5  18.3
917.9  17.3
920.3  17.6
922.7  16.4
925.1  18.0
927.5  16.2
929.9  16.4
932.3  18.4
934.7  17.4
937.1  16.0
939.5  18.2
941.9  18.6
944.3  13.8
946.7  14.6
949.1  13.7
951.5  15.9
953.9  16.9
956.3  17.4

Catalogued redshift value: 0.69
